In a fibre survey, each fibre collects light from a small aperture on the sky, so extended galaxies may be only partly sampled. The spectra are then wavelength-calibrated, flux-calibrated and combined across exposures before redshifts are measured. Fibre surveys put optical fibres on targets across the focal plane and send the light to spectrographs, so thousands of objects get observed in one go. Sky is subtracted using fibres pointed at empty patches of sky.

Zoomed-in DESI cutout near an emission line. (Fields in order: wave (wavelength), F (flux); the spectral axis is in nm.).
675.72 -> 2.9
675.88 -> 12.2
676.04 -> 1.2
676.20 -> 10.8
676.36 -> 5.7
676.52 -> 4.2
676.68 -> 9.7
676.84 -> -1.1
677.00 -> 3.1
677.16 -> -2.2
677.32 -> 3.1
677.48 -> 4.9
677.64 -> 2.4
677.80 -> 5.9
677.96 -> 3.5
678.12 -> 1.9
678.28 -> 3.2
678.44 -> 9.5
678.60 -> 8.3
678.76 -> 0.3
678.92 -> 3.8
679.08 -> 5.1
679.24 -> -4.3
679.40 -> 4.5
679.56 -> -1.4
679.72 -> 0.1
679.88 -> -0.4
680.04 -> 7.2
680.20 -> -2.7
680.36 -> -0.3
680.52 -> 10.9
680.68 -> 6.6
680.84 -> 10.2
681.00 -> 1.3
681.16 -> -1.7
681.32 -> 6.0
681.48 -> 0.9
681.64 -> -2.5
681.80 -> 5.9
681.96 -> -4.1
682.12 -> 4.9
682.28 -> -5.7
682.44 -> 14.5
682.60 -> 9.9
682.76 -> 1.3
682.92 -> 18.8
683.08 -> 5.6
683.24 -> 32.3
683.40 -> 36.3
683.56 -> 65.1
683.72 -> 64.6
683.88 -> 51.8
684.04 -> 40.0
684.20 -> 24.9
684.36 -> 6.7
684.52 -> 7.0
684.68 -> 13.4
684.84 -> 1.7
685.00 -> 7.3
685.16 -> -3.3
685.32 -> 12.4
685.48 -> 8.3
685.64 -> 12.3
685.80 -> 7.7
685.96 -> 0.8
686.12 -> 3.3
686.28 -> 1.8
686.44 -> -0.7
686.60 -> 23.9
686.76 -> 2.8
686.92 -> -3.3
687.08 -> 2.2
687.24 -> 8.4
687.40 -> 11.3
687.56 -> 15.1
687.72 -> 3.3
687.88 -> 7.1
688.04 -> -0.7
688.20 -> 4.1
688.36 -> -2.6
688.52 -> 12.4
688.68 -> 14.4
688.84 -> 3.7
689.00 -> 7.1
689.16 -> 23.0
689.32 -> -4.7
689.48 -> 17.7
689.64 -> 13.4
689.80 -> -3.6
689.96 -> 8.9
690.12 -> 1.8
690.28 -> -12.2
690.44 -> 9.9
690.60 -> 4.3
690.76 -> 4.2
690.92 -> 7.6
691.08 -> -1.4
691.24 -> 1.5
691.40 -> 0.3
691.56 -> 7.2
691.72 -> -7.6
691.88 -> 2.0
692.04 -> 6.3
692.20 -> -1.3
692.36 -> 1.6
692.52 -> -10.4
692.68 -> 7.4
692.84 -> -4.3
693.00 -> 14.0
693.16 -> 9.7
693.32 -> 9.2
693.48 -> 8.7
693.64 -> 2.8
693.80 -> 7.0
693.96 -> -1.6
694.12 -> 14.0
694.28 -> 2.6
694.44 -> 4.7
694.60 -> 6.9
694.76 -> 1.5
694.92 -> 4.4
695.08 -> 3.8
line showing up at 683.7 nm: [O II]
